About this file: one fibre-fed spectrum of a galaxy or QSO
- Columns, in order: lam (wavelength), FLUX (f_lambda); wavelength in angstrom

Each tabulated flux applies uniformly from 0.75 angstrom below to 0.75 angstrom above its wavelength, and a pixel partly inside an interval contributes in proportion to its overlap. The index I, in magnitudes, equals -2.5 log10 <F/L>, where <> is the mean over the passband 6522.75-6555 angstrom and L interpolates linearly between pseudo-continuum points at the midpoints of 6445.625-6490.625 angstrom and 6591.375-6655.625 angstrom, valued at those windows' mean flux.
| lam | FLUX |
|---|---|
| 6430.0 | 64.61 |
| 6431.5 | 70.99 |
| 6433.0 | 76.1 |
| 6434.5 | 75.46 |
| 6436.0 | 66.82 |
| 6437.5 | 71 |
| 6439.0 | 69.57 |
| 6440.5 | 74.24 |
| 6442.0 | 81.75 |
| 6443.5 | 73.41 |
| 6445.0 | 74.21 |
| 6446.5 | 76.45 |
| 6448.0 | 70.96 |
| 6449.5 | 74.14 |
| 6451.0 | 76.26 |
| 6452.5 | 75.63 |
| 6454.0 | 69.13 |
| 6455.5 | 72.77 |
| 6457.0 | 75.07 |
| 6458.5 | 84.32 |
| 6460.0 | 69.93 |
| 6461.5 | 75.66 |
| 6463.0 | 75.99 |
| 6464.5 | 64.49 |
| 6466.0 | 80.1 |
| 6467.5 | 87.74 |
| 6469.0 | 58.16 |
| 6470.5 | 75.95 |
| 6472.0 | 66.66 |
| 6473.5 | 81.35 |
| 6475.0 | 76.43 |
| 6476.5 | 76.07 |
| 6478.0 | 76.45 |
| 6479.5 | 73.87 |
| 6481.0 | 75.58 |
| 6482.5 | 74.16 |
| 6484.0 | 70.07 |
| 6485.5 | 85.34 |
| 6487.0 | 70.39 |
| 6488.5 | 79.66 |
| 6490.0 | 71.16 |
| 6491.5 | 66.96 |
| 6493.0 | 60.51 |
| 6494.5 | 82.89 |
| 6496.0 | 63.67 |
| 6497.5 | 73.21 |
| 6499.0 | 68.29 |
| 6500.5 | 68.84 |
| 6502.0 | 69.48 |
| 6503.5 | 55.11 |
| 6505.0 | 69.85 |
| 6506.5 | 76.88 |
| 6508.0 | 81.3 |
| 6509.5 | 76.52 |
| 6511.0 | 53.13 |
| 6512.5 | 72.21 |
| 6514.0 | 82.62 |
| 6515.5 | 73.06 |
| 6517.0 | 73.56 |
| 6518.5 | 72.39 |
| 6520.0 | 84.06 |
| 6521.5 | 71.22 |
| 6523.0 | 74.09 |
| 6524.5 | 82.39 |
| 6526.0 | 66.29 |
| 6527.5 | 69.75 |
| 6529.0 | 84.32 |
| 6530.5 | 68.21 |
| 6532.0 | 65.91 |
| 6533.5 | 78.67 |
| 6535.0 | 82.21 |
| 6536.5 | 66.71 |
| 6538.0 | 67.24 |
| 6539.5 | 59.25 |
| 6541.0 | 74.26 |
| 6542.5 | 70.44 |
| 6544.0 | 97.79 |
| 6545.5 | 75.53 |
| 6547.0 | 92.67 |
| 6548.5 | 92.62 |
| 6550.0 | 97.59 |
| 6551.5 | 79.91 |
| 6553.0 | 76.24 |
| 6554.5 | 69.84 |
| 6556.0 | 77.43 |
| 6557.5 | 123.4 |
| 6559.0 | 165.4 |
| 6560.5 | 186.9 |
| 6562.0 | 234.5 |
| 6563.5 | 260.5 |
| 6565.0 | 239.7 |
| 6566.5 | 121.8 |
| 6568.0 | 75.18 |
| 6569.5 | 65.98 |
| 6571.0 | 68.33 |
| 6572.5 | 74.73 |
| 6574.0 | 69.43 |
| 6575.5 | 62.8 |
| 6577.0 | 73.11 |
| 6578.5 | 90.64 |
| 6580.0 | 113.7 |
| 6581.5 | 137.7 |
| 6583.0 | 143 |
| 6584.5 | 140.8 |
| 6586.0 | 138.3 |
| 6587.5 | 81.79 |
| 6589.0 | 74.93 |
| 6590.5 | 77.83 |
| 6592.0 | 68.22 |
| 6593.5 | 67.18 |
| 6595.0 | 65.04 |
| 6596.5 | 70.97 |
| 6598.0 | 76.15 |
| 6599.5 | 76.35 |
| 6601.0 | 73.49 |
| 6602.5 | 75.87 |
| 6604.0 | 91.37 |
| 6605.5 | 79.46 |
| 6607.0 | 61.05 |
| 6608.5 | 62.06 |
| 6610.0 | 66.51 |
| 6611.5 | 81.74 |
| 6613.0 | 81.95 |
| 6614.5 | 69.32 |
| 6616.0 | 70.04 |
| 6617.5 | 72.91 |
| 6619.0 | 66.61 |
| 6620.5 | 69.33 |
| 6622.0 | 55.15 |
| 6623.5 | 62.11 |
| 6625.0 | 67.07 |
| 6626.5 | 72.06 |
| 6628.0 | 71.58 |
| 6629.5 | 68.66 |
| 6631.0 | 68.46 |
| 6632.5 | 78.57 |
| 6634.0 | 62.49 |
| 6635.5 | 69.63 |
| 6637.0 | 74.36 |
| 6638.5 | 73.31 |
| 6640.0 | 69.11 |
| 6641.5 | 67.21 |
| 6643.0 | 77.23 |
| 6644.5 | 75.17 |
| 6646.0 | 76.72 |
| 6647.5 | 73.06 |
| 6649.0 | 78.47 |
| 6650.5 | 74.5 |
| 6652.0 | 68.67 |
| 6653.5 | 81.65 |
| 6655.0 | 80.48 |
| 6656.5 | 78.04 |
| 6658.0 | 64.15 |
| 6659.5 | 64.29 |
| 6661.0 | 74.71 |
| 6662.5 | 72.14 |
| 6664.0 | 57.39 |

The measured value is -0.05 mag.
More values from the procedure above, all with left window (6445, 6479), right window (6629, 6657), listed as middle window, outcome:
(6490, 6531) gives 0.03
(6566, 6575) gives -0.05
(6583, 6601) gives -0.18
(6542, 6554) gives -0.15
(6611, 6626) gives 0.06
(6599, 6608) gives -0.03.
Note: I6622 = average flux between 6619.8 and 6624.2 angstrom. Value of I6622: 62.1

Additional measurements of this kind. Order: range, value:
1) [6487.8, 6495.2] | 72.1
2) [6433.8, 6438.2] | 71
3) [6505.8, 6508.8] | 79.1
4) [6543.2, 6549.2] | 89.5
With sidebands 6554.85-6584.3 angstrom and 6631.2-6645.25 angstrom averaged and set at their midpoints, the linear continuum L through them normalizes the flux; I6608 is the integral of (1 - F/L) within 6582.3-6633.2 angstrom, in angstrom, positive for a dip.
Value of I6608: 9.48 angstrom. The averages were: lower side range 125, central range 77.8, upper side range 71.8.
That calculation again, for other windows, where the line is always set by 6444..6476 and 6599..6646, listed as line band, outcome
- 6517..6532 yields -0.2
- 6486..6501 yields 0.6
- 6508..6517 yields 0.1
